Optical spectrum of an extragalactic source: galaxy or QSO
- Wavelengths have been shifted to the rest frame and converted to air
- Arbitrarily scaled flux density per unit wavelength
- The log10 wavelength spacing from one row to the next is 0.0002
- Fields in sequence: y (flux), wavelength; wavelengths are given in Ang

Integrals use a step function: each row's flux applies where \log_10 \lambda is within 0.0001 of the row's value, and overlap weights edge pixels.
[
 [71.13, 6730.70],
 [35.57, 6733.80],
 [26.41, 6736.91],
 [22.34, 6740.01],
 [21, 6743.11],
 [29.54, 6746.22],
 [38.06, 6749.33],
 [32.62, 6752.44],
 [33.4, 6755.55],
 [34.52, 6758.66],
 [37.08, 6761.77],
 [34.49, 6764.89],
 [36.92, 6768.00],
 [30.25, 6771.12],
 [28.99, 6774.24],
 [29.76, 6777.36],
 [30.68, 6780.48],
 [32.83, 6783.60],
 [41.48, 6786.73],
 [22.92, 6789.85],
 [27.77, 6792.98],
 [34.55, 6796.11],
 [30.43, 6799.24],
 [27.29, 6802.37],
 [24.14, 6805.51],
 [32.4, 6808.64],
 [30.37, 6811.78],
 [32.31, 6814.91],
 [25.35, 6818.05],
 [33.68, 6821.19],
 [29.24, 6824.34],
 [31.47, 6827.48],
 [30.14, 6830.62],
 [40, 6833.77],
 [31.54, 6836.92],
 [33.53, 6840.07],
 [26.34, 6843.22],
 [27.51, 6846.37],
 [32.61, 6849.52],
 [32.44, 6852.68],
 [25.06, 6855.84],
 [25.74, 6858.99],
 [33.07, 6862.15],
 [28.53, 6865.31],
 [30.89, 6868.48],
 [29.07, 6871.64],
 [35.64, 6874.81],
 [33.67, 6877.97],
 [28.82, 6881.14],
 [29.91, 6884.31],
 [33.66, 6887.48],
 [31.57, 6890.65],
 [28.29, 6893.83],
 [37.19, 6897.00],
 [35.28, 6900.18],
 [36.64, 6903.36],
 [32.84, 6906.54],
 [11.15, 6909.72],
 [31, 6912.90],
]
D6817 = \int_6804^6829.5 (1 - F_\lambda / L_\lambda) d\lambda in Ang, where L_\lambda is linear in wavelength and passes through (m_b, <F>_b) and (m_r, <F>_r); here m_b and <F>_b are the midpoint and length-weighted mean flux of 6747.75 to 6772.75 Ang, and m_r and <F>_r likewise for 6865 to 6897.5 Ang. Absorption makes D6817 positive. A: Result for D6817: 2.5 Ang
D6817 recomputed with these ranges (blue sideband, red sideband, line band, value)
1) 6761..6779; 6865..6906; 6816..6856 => 2.0 Ang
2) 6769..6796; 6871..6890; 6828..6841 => -0.9 Ang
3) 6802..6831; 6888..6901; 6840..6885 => 2.2 Ang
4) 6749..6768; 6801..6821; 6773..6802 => 0.7 Ang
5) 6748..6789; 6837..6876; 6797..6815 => 1.5 Ang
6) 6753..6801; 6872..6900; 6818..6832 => 0.8 Ang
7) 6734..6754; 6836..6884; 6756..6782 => -3.3 Ang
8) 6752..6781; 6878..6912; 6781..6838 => 2.1 Ang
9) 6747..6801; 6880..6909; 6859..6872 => 0.9 Ang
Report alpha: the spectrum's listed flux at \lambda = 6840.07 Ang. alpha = 33.53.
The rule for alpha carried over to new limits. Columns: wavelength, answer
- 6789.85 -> 22.92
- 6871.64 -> 29.07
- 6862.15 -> 33.07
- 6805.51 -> 24.14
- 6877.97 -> 33.67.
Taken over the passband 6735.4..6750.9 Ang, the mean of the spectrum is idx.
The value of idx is 27.5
